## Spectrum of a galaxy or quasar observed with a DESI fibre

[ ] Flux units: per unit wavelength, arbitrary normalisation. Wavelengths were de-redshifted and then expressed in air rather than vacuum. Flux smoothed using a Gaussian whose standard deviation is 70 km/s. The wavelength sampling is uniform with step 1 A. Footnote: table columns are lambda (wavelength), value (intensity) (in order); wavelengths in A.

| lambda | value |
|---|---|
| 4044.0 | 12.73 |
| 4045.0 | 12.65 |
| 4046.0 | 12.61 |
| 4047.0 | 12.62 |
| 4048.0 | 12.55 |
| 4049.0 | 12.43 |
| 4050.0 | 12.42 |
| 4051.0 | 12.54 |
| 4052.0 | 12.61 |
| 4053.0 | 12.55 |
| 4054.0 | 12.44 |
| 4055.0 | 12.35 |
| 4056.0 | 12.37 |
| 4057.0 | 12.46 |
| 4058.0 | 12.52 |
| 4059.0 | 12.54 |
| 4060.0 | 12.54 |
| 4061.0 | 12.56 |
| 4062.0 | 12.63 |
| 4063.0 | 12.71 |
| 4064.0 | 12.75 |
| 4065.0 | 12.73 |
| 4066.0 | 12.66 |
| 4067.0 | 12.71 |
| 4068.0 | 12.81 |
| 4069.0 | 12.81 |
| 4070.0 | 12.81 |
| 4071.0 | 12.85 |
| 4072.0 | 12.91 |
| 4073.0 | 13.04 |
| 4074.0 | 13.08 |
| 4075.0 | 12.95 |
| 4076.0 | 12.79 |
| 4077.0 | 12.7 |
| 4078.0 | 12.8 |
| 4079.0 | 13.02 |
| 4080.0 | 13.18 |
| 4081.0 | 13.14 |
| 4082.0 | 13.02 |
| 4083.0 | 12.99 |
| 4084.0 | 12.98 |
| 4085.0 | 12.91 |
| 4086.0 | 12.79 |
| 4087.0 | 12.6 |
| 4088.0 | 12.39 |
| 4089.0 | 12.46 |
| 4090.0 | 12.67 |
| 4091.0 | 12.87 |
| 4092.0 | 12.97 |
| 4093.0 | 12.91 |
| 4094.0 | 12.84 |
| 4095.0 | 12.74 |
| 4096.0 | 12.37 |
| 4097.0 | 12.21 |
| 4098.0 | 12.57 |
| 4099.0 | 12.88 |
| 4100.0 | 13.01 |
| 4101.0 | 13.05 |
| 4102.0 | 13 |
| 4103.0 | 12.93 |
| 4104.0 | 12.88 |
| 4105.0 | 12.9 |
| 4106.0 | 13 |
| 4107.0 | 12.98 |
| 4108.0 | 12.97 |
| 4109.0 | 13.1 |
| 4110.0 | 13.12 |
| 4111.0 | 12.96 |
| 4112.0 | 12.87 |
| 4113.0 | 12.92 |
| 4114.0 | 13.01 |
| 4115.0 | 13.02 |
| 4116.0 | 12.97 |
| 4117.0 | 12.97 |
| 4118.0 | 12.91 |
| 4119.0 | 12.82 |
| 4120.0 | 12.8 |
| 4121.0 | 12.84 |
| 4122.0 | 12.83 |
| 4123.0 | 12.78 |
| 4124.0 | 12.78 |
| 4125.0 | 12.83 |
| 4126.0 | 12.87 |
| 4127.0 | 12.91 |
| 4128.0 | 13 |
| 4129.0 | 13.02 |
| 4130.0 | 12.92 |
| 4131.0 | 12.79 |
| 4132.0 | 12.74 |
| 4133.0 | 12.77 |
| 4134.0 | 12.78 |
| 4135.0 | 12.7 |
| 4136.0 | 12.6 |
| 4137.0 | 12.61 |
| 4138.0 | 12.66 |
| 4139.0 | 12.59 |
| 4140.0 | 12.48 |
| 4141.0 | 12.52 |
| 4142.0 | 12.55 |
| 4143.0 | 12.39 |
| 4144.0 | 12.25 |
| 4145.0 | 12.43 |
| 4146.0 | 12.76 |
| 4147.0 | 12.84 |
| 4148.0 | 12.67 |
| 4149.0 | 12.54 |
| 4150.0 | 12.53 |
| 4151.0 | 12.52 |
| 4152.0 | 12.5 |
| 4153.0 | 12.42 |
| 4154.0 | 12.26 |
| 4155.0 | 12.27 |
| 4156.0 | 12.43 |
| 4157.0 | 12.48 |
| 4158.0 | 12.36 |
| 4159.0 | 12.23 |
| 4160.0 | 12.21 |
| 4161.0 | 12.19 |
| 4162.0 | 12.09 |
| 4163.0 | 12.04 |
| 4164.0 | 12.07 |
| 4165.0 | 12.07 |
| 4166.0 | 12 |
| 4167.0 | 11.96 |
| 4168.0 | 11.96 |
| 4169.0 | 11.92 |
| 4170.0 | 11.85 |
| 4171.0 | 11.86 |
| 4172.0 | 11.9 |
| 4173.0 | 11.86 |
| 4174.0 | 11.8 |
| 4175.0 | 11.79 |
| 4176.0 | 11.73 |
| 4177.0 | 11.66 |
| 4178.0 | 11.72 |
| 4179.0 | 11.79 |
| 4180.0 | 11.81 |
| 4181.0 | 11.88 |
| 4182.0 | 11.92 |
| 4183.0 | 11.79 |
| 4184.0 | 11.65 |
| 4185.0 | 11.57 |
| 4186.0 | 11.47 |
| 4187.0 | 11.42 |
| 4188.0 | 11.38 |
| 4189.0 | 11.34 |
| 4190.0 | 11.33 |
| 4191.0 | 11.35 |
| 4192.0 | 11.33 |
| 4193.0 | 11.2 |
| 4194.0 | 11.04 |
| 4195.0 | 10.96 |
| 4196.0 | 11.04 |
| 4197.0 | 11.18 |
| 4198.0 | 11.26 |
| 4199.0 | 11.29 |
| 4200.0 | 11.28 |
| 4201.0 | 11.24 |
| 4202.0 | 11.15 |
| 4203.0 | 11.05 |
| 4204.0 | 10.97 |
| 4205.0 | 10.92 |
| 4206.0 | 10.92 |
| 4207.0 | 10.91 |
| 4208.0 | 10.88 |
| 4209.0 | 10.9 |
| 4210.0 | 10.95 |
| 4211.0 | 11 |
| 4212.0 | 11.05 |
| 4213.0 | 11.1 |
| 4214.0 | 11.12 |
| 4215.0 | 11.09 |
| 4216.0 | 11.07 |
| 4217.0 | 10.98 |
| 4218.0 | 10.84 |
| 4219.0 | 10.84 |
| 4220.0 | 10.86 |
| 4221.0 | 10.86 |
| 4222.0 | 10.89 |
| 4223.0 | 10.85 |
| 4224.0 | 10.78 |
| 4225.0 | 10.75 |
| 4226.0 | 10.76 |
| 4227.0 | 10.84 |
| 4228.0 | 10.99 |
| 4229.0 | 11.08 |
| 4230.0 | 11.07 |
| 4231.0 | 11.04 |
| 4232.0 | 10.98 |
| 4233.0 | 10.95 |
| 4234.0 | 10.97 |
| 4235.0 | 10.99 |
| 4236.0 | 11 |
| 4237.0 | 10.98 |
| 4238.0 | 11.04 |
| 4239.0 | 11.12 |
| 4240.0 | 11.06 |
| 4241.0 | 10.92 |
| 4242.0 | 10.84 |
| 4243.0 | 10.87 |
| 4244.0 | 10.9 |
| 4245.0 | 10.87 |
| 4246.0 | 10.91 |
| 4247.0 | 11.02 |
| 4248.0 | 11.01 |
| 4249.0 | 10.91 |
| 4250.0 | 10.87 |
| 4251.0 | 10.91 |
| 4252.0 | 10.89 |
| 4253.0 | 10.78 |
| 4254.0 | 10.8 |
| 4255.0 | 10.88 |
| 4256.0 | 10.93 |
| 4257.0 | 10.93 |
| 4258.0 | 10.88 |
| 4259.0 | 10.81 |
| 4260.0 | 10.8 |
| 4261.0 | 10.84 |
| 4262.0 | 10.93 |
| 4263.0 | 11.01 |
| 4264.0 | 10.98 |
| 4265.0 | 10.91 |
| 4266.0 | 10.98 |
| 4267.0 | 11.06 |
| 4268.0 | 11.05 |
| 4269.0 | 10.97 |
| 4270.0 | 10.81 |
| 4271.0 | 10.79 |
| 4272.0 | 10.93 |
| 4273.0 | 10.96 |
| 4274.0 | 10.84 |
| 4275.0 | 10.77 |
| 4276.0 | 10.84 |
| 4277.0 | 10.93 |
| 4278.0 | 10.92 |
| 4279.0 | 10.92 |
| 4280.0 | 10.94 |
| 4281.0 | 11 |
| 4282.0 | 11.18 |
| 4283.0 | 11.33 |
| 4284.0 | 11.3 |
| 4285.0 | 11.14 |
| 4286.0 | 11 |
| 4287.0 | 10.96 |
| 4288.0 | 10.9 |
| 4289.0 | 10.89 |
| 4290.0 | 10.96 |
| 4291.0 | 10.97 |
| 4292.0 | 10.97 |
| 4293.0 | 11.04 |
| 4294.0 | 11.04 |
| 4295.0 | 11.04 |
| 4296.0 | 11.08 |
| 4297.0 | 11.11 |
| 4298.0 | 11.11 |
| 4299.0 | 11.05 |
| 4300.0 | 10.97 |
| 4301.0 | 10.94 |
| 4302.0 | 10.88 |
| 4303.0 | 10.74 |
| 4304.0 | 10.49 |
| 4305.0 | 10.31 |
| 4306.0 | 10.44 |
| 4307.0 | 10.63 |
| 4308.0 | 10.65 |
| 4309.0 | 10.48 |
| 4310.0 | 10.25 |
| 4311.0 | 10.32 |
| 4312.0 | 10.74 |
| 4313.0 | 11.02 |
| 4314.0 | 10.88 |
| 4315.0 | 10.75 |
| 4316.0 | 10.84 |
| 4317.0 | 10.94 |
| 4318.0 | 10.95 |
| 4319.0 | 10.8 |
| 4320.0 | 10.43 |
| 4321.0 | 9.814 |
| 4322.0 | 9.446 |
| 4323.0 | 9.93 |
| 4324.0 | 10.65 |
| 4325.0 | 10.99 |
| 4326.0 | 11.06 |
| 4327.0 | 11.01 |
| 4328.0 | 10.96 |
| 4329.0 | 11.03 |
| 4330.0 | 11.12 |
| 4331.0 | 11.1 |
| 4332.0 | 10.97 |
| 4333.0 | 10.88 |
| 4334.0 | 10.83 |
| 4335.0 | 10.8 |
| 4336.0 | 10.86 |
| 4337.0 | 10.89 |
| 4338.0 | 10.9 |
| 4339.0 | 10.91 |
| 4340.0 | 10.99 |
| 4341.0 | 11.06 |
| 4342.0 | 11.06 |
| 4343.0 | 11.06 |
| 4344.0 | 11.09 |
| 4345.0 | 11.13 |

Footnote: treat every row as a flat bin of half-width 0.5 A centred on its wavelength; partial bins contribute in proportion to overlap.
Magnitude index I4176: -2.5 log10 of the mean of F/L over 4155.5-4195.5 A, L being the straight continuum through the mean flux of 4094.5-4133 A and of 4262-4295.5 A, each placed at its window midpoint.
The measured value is 0.03 mag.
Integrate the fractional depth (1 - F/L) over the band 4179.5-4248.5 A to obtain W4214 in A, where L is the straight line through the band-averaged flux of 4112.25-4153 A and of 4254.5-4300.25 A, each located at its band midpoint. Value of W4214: 3.8 A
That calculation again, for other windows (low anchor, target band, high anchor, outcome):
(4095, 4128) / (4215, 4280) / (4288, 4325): 2.6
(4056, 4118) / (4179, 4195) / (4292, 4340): 0.6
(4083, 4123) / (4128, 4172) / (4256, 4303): -0.2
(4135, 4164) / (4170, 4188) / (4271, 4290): 0.6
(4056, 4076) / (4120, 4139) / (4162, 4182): -0.9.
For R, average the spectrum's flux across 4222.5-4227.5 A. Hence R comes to 10.8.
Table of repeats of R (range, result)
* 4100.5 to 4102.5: 13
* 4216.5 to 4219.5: 10.9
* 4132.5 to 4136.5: 12.7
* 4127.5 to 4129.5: 13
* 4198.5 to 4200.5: 11.3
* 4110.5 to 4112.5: 12.9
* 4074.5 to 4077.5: 12.8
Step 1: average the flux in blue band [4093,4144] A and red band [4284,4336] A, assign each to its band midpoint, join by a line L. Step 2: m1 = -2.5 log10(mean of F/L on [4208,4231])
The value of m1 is 0.08 mag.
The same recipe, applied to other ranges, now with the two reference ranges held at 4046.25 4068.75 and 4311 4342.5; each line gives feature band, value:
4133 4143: -0.050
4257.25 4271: 0.028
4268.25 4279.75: 0.025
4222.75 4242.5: 0.045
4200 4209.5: 0.056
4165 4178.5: -0.004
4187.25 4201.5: 0.041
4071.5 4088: -0.042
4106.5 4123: -0.065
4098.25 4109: -0.060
